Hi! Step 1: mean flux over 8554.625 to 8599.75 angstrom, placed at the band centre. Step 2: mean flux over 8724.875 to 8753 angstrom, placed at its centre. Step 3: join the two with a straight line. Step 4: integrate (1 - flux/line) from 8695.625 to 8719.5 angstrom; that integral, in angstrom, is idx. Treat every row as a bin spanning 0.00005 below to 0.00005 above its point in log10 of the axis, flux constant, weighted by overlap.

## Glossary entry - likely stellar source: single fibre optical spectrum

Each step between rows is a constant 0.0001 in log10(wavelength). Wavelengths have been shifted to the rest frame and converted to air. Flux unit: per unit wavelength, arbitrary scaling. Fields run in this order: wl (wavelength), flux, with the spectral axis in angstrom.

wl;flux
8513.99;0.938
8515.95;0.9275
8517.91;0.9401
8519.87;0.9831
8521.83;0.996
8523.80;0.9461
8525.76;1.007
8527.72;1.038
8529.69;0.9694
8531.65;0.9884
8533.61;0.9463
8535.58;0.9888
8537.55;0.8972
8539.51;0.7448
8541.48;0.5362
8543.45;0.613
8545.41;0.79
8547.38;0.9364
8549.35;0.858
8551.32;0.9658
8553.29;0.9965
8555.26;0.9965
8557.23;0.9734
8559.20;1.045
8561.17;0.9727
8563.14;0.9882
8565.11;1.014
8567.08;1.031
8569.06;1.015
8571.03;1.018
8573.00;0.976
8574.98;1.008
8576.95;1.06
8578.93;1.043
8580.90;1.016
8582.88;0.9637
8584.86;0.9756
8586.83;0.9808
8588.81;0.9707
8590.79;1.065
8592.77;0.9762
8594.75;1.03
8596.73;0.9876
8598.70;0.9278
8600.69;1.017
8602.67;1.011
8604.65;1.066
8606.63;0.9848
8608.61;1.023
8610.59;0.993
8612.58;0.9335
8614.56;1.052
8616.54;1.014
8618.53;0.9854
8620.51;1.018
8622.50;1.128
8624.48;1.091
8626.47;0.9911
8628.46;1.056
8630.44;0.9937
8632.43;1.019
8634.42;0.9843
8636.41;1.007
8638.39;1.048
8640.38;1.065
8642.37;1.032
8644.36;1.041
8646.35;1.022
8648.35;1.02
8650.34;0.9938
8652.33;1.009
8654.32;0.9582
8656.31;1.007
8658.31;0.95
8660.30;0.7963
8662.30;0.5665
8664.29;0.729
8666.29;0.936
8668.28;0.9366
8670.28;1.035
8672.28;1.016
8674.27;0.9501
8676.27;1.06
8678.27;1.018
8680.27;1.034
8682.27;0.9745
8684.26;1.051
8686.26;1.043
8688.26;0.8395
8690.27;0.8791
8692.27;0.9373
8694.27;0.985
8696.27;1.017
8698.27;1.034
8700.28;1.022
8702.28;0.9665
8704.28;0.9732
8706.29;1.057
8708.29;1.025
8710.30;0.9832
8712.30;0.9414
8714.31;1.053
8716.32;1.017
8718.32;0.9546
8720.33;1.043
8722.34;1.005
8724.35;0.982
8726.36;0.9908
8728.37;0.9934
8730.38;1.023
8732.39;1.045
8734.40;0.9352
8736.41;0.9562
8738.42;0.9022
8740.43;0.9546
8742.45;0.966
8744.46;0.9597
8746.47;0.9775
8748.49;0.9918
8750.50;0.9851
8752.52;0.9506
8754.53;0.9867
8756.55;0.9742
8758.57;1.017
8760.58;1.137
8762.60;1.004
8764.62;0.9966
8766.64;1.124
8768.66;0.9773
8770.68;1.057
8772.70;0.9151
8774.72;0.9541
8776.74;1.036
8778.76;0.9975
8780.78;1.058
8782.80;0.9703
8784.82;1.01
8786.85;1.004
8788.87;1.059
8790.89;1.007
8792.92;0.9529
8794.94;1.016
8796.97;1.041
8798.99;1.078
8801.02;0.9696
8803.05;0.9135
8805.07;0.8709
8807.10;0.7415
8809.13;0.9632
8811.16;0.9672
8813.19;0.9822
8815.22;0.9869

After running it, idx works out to -0.6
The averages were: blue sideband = 1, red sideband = 0.974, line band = 1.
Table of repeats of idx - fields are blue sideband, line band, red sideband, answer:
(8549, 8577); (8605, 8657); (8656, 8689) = -3.22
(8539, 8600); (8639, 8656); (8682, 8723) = -0.75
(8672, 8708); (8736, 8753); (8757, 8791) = 0.82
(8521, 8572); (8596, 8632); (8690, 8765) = -2.28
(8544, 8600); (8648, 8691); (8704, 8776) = 1.95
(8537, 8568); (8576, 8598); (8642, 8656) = -1.59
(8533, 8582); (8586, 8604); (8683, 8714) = -0.90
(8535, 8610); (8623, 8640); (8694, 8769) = -0.95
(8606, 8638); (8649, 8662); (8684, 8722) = 0.94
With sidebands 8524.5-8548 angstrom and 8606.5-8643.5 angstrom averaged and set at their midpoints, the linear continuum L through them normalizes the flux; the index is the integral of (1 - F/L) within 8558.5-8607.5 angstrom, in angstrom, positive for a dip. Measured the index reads -2.8 angstrom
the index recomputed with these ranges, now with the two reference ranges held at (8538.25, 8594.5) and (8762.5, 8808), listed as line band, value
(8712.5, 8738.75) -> -0.40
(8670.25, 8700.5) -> -0.64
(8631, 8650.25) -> -1.24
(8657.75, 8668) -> 1.78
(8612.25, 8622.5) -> -0.63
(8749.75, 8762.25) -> -0.31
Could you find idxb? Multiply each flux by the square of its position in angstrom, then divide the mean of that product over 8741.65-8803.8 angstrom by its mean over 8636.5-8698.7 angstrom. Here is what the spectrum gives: 1.1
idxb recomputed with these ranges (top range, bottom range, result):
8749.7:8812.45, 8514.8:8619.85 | 1.08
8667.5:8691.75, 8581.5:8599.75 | 1.02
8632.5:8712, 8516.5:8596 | 1.05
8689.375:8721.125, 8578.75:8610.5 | 1.02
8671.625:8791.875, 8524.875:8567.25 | 1.13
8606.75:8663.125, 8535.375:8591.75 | 1.07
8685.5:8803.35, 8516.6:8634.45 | 1.06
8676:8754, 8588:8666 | 1.02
